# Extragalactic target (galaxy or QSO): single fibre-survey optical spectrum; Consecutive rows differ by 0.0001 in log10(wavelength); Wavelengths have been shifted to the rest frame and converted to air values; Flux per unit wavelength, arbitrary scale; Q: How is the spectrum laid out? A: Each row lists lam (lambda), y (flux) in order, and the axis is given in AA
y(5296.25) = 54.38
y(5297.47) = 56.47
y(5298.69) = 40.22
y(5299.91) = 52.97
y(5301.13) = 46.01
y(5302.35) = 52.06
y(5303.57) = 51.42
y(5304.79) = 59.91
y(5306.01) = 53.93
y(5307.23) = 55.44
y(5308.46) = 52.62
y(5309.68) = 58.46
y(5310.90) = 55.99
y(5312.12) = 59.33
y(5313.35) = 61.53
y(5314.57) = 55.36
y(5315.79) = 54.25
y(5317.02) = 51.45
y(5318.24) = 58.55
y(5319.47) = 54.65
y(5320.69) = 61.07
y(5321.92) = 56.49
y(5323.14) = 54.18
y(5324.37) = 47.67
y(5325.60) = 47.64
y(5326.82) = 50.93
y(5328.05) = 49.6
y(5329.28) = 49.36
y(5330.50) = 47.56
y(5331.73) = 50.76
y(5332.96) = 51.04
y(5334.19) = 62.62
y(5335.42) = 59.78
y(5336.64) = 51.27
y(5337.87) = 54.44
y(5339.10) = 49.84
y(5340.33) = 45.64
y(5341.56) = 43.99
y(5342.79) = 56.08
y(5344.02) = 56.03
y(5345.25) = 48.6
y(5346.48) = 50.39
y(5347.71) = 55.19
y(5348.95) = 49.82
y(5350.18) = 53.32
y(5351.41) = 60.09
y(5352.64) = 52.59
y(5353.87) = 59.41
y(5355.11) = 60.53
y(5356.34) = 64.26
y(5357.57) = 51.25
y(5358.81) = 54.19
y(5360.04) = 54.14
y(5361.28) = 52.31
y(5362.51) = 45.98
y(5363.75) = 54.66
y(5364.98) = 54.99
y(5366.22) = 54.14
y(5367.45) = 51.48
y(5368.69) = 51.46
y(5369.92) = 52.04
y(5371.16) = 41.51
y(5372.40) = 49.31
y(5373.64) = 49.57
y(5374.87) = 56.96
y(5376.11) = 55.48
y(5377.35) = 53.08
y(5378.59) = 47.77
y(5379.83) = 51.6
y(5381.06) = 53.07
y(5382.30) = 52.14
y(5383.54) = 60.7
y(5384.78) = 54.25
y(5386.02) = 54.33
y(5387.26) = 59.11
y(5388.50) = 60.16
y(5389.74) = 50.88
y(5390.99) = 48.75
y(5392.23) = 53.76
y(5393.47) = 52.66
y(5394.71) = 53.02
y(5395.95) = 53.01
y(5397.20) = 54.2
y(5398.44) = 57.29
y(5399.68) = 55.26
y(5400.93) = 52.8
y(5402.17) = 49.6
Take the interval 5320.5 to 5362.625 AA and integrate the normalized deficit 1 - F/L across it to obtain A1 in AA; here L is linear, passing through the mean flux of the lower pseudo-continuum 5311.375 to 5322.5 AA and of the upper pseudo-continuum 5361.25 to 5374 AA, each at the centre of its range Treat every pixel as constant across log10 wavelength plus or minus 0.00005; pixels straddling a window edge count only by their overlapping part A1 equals 0.55 AA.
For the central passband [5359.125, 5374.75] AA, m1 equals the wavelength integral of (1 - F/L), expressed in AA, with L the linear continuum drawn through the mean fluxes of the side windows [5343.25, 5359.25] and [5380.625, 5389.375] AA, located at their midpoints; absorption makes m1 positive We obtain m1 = 1.2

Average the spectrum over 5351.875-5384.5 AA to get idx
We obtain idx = 53.3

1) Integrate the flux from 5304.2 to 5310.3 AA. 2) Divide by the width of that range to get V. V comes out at 56.1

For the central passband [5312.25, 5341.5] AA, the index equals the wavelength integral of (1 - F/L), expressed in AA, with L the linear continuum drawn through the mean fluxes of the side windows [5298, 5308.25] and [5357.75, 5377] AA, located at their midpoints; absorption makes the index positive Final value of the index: -0.9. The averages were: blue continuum 51.6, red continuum 51.9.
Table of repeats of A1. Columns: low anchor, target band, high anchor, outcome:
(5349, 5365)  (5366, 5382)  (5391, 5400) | 0.9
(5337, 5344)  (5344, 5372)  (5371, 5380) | -1.4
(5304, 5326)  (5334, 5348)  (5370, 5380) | 0.2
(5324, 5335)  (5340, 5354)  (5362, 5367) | -0.2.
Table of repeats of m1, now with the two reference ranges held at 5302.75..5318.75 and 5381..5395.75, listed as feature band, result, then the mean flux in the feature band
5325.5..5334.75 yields 0.7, 51.3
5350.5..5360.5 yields -0.3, 57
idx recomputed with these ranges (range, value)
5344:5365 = 54.3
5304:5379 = 53.5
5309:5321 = 57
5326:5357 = 53.3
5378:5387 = 53.7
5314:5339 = 53.4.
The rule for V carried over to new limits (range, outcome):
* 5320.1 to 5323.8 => 57.1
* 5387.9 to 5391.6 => 53.1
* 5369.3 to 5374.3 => 48.2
